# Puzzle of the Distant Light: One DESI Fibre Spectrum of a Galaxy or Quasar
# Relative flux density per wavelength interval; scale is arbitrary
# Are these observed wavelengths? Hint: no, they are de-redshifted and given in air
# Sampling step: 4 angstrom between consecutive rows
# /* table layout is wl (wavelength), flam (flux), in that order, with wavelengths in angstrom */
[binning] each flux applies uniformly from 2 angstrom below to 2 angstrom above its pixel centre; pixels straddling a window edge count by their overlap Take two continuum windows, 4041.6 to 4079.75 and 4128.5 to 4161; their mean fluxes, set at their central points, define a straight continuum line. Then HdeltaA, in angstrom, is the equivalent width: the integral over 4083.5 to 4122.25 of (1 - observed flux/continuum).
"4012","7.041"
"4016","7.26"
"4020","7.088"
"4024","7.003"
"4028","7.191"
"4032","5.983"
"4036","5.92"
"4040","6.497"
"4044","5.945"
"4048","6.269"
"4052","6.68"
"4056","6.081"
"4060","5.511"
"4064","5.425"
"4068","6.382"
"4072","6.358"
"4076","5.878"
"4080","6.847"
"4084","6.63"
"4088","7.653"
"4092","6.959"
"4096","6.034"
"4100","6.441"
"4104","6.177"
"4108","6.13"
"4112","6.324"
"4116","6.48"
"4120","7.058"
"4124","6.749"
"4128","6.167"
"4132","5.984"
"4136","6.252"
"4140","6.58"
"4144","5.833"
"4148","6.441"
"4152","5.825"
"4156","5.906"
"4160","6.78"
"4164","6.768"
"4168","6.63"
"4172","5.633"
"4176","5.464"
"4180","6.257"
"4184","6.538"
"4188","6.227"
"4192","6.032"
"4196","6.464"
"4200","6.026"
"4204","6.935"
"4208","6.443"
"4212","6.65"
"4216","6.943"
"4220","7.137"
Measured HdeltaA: -2.8 angstrom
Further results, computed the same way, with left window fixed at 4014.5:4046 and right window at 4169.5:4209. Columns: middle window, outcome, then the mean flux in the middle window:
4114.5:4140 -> -0.4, 6.46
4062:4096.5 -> 0.0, 6.48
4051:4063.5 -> 1.1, 5.96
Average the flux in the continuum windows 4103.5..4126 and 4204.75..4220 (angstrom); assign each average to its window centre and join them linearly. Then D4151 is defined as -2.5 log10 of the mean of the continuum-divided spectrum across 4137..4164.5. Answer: 0.05 mag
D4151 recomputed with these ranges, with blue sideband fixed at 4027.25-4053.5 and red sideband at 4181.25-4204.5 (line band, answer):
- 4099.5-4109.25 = 0.02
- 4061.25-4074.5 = 0.05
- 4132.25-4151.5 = 0.02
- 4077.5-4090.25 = -0.11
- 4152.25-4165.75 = -0.01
